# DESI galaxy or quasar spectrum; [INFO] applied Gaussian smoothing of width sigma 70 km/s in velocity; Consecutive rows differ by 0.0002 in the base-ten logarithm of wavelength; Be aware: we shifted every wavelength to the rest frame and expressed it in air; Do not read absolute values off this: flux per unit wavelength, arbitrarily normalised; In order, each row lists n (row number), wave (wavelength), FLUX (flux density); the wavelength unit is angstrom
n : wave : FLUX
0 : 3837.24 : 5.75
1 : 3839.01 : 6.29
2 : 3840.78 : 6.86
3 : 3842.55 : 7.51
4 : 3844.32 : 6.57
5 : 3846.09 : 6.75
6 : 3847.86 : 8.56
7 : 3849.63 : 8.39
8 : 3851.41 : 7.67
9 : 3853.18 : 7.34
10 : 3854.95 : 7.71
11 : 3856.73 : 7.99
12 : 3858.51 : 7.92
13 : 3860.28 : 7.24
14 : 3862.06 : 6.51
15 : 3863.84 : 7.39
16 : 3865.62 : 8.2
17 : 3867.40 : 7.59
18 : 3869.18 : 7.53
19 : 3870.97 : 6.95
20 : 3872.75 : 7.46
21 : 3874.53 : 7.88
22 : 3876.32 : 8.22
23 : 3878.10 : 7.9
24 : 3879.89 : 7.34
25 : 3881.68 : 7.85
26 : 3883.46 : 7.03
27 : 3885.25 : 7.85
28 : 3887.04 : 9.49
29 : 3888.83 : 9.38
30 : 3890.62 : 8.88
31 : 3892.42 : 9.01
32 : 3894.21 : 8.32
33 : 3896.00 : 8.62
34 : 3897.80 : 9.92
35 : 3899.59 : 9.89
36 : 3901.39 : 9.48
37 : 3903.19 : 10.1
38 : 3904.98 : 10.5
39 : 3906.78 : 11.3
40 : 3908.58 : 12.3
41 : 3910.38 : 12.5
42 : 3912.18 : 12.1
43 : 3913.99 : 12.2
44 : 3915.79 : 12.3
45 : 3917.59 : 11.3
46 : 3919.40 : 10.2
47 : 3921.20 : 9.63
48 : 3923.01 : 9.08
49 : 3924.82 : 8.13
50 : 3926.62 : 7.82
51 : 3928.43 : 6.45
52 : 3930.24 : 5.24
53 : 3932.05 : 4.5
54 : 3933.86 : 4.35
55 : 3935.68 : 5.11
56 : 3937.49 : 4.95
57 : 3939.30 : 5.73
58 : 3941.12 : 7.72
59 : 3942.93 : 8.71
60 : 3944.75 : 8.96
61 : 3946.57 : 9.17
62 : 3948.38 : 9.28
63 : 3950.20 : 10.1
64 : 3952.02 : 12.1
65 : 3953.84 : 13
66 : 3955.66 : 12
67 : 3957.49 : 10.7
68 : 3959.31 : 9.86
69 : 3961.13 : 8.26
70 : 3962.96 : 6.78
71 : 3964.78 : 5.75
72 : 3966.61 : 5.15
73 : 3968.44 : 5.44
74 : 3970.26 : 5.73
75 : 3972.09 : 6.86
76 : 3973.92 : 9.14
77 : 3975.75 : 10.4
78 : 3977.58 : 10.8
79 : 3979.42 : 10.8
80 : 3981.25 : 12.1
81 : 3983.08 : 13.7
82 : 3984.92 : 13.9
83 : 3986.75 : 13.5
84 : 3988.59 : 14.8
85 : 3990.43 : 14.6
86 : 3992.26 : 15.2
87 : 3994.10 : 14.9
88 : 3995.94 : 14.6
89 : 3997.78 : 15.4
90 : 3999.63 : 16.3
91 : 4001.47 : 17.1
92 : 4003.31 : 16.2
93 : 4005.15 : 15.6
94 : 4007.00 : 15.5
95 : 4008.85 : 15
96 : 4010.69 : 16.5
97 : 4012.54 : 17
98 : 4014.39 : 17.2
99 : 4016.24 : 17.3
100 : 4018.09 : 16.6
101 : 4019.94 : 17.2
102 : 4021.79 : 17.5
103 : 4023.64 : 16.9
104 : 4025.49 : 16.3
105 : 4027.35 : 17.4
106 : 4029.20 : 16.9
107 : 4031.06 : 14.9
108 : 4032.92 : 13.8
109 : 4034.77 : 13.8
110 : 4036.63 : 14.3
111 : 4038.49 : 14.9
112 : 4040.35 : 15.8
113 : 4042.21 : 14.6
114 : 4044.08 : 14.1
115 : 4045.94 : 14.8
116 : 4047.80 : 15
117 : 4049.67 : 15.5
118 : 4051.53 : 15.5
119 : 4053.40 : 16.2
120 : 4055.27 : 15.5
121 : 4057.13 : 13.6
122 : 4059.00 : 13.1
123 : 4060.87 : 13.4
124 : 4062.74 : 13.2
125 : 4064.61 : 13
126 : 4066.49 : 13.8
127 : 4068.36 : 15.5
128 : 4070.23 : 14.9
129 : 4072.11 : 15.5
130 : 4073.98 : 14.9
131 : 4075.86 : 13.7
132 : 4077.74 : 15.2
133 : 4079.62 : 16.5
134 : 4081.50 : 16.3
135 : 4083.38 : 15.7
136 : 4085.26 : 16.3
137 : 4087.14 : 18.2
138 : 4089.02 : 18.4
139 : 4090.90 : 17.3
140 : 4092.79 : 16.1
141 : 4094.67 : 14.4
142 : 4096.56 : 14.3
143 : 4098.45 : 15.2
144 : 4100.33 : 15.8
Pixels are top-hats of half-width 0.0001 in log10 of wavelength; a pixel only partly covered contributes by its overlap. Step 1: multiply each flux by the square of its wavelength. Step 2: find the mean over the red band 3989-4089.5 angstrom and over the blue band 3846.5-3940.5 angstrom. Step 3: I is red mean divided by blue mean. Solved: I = 2.0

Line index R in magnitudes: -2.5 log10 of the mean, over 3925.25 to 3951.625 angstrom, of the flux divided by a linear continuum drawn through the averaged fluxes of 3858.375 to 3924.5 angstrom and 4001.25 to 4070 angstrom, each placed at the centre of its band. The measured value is 0.49 mag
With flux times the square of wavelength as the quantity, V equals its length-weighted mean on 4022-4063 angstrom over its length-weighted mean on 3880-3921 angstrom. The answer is 1.62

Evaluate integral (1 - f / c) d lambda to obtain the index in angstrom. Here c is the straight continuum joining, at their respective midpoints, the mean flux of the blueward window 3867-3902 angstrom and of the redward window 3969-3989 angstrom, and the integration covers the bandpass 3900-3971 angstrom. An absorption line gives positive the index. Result 5.8 angstrom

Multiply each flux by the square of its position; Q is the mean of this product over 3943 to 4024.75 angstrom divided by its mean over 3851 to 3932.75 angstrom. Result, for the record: 1.52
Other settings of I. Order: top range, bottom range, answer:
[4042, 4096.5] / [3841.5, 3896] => 2.14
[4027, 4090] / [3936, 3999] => 1.53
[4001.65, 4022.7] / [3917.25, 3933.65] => 2.22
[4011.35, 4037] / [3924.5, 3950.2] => 2.44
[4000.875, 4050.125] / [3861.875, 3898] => 2.11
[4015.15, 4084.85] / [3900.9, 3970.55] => 1.83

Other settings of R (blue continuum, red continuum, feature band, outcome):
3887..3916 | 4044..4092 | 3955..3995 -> 0.20 mag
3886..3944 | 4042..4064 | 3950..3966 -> 0.09 mag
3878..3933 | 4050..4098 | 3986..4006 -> -0.22 mag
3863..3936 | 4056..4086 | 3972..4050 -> -0.18 mag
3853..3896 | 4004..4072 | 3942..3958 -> 0.09 mag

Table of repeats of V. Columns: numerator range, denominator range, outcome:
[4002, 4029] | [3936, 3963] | 1.88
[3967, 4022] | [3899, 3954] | 1.57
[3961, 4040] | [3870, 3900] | 1.74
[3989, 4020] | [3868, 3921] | 1.79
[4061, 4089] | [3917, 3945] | 2.25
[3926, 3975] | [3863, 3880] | 1.05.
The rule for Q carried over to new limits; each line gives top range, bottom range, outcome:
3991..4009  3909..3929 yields 1.58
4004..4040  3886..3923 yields 1.65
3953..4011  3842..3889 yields 1.66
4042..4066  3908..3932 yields 1.59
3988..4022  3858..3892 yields 2.18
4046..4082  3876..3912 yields 1.71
